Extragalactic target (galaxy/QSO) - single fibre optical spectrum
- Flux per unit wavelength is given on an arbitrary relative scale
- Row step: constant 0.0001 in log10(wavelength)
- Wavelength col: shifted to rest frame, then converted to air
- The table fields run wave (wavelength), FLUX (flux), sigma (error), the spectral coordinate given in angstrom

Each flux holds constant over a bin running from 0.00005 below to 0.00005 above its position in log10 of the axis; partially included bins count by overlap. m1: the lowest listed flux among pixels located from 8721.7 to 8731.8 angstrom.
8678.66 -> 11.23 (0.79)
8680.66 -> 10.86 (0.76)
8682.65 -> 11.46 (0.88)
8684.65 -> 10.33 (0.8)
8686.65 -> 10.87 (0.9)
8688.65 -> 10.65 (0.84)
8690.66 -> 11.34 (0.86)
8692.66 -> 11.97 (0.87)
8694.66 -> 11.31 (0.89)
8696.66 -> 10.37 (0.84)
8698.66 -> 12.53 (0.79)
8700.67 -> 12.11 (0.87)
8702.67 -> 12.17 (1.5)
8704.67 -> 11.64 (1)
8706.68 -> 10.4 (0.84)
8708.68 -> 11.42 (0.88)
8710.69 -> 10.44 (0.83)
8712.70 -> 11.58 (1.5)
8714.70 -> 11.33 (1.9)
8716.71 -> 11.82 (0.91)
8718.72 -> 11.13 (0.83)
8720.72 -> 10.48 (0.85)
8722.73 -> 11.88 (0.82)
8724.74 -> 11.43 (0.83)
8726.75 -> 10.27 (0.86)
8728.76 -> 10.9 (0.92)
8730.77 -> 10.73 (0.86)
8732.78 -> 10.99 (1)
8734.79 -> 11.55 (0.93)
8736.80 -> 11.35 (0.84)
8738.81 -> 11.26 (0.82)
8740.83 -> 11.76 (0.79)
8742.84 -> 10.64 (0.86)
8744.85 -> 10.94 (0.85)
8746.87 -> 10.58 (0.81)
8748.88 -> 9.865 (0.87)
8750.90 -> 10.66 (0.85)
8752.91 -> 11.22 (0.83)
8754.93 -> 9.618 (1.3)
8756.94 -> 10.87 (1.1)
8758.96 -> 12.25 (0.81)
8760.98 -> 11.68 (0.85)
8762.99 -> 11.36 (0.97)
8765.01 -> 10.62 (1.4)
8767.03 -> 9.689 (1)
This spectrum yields 10.27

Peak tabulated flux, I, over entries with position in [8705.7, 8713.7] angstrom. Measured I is 11.58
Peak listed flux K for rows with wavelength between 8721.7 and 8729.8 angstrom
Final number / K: 11.88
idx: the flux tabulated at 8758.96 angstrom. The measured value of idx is 12.25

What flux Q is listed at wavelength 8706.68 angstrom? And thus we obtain 10.4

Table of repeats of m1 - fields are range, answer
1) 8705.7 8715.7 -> 10.4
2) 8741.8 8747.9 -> 10.58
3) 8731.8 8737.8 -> 10.99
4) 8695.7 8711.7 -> 10.37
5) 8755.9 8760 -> 10.87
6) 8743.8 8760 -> 9.618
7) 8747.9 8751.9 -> 9.865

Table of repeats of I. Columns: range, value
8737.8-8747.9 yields 11.76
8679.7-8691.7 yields 11.46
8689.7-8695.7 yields 11.97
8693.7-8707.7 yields 12.53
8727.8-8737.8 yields 11.55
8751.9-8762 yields 12.25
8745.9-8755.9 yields 11.22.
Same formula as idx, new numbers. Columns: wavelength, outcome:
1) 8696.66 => 10.37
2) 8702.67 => 12.17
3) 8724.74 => 11.43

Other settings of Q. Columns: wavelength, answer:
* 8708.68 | 11.42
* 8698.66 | 12.53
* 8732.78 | 10.99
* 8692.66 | 11.97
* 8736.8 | 11.35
